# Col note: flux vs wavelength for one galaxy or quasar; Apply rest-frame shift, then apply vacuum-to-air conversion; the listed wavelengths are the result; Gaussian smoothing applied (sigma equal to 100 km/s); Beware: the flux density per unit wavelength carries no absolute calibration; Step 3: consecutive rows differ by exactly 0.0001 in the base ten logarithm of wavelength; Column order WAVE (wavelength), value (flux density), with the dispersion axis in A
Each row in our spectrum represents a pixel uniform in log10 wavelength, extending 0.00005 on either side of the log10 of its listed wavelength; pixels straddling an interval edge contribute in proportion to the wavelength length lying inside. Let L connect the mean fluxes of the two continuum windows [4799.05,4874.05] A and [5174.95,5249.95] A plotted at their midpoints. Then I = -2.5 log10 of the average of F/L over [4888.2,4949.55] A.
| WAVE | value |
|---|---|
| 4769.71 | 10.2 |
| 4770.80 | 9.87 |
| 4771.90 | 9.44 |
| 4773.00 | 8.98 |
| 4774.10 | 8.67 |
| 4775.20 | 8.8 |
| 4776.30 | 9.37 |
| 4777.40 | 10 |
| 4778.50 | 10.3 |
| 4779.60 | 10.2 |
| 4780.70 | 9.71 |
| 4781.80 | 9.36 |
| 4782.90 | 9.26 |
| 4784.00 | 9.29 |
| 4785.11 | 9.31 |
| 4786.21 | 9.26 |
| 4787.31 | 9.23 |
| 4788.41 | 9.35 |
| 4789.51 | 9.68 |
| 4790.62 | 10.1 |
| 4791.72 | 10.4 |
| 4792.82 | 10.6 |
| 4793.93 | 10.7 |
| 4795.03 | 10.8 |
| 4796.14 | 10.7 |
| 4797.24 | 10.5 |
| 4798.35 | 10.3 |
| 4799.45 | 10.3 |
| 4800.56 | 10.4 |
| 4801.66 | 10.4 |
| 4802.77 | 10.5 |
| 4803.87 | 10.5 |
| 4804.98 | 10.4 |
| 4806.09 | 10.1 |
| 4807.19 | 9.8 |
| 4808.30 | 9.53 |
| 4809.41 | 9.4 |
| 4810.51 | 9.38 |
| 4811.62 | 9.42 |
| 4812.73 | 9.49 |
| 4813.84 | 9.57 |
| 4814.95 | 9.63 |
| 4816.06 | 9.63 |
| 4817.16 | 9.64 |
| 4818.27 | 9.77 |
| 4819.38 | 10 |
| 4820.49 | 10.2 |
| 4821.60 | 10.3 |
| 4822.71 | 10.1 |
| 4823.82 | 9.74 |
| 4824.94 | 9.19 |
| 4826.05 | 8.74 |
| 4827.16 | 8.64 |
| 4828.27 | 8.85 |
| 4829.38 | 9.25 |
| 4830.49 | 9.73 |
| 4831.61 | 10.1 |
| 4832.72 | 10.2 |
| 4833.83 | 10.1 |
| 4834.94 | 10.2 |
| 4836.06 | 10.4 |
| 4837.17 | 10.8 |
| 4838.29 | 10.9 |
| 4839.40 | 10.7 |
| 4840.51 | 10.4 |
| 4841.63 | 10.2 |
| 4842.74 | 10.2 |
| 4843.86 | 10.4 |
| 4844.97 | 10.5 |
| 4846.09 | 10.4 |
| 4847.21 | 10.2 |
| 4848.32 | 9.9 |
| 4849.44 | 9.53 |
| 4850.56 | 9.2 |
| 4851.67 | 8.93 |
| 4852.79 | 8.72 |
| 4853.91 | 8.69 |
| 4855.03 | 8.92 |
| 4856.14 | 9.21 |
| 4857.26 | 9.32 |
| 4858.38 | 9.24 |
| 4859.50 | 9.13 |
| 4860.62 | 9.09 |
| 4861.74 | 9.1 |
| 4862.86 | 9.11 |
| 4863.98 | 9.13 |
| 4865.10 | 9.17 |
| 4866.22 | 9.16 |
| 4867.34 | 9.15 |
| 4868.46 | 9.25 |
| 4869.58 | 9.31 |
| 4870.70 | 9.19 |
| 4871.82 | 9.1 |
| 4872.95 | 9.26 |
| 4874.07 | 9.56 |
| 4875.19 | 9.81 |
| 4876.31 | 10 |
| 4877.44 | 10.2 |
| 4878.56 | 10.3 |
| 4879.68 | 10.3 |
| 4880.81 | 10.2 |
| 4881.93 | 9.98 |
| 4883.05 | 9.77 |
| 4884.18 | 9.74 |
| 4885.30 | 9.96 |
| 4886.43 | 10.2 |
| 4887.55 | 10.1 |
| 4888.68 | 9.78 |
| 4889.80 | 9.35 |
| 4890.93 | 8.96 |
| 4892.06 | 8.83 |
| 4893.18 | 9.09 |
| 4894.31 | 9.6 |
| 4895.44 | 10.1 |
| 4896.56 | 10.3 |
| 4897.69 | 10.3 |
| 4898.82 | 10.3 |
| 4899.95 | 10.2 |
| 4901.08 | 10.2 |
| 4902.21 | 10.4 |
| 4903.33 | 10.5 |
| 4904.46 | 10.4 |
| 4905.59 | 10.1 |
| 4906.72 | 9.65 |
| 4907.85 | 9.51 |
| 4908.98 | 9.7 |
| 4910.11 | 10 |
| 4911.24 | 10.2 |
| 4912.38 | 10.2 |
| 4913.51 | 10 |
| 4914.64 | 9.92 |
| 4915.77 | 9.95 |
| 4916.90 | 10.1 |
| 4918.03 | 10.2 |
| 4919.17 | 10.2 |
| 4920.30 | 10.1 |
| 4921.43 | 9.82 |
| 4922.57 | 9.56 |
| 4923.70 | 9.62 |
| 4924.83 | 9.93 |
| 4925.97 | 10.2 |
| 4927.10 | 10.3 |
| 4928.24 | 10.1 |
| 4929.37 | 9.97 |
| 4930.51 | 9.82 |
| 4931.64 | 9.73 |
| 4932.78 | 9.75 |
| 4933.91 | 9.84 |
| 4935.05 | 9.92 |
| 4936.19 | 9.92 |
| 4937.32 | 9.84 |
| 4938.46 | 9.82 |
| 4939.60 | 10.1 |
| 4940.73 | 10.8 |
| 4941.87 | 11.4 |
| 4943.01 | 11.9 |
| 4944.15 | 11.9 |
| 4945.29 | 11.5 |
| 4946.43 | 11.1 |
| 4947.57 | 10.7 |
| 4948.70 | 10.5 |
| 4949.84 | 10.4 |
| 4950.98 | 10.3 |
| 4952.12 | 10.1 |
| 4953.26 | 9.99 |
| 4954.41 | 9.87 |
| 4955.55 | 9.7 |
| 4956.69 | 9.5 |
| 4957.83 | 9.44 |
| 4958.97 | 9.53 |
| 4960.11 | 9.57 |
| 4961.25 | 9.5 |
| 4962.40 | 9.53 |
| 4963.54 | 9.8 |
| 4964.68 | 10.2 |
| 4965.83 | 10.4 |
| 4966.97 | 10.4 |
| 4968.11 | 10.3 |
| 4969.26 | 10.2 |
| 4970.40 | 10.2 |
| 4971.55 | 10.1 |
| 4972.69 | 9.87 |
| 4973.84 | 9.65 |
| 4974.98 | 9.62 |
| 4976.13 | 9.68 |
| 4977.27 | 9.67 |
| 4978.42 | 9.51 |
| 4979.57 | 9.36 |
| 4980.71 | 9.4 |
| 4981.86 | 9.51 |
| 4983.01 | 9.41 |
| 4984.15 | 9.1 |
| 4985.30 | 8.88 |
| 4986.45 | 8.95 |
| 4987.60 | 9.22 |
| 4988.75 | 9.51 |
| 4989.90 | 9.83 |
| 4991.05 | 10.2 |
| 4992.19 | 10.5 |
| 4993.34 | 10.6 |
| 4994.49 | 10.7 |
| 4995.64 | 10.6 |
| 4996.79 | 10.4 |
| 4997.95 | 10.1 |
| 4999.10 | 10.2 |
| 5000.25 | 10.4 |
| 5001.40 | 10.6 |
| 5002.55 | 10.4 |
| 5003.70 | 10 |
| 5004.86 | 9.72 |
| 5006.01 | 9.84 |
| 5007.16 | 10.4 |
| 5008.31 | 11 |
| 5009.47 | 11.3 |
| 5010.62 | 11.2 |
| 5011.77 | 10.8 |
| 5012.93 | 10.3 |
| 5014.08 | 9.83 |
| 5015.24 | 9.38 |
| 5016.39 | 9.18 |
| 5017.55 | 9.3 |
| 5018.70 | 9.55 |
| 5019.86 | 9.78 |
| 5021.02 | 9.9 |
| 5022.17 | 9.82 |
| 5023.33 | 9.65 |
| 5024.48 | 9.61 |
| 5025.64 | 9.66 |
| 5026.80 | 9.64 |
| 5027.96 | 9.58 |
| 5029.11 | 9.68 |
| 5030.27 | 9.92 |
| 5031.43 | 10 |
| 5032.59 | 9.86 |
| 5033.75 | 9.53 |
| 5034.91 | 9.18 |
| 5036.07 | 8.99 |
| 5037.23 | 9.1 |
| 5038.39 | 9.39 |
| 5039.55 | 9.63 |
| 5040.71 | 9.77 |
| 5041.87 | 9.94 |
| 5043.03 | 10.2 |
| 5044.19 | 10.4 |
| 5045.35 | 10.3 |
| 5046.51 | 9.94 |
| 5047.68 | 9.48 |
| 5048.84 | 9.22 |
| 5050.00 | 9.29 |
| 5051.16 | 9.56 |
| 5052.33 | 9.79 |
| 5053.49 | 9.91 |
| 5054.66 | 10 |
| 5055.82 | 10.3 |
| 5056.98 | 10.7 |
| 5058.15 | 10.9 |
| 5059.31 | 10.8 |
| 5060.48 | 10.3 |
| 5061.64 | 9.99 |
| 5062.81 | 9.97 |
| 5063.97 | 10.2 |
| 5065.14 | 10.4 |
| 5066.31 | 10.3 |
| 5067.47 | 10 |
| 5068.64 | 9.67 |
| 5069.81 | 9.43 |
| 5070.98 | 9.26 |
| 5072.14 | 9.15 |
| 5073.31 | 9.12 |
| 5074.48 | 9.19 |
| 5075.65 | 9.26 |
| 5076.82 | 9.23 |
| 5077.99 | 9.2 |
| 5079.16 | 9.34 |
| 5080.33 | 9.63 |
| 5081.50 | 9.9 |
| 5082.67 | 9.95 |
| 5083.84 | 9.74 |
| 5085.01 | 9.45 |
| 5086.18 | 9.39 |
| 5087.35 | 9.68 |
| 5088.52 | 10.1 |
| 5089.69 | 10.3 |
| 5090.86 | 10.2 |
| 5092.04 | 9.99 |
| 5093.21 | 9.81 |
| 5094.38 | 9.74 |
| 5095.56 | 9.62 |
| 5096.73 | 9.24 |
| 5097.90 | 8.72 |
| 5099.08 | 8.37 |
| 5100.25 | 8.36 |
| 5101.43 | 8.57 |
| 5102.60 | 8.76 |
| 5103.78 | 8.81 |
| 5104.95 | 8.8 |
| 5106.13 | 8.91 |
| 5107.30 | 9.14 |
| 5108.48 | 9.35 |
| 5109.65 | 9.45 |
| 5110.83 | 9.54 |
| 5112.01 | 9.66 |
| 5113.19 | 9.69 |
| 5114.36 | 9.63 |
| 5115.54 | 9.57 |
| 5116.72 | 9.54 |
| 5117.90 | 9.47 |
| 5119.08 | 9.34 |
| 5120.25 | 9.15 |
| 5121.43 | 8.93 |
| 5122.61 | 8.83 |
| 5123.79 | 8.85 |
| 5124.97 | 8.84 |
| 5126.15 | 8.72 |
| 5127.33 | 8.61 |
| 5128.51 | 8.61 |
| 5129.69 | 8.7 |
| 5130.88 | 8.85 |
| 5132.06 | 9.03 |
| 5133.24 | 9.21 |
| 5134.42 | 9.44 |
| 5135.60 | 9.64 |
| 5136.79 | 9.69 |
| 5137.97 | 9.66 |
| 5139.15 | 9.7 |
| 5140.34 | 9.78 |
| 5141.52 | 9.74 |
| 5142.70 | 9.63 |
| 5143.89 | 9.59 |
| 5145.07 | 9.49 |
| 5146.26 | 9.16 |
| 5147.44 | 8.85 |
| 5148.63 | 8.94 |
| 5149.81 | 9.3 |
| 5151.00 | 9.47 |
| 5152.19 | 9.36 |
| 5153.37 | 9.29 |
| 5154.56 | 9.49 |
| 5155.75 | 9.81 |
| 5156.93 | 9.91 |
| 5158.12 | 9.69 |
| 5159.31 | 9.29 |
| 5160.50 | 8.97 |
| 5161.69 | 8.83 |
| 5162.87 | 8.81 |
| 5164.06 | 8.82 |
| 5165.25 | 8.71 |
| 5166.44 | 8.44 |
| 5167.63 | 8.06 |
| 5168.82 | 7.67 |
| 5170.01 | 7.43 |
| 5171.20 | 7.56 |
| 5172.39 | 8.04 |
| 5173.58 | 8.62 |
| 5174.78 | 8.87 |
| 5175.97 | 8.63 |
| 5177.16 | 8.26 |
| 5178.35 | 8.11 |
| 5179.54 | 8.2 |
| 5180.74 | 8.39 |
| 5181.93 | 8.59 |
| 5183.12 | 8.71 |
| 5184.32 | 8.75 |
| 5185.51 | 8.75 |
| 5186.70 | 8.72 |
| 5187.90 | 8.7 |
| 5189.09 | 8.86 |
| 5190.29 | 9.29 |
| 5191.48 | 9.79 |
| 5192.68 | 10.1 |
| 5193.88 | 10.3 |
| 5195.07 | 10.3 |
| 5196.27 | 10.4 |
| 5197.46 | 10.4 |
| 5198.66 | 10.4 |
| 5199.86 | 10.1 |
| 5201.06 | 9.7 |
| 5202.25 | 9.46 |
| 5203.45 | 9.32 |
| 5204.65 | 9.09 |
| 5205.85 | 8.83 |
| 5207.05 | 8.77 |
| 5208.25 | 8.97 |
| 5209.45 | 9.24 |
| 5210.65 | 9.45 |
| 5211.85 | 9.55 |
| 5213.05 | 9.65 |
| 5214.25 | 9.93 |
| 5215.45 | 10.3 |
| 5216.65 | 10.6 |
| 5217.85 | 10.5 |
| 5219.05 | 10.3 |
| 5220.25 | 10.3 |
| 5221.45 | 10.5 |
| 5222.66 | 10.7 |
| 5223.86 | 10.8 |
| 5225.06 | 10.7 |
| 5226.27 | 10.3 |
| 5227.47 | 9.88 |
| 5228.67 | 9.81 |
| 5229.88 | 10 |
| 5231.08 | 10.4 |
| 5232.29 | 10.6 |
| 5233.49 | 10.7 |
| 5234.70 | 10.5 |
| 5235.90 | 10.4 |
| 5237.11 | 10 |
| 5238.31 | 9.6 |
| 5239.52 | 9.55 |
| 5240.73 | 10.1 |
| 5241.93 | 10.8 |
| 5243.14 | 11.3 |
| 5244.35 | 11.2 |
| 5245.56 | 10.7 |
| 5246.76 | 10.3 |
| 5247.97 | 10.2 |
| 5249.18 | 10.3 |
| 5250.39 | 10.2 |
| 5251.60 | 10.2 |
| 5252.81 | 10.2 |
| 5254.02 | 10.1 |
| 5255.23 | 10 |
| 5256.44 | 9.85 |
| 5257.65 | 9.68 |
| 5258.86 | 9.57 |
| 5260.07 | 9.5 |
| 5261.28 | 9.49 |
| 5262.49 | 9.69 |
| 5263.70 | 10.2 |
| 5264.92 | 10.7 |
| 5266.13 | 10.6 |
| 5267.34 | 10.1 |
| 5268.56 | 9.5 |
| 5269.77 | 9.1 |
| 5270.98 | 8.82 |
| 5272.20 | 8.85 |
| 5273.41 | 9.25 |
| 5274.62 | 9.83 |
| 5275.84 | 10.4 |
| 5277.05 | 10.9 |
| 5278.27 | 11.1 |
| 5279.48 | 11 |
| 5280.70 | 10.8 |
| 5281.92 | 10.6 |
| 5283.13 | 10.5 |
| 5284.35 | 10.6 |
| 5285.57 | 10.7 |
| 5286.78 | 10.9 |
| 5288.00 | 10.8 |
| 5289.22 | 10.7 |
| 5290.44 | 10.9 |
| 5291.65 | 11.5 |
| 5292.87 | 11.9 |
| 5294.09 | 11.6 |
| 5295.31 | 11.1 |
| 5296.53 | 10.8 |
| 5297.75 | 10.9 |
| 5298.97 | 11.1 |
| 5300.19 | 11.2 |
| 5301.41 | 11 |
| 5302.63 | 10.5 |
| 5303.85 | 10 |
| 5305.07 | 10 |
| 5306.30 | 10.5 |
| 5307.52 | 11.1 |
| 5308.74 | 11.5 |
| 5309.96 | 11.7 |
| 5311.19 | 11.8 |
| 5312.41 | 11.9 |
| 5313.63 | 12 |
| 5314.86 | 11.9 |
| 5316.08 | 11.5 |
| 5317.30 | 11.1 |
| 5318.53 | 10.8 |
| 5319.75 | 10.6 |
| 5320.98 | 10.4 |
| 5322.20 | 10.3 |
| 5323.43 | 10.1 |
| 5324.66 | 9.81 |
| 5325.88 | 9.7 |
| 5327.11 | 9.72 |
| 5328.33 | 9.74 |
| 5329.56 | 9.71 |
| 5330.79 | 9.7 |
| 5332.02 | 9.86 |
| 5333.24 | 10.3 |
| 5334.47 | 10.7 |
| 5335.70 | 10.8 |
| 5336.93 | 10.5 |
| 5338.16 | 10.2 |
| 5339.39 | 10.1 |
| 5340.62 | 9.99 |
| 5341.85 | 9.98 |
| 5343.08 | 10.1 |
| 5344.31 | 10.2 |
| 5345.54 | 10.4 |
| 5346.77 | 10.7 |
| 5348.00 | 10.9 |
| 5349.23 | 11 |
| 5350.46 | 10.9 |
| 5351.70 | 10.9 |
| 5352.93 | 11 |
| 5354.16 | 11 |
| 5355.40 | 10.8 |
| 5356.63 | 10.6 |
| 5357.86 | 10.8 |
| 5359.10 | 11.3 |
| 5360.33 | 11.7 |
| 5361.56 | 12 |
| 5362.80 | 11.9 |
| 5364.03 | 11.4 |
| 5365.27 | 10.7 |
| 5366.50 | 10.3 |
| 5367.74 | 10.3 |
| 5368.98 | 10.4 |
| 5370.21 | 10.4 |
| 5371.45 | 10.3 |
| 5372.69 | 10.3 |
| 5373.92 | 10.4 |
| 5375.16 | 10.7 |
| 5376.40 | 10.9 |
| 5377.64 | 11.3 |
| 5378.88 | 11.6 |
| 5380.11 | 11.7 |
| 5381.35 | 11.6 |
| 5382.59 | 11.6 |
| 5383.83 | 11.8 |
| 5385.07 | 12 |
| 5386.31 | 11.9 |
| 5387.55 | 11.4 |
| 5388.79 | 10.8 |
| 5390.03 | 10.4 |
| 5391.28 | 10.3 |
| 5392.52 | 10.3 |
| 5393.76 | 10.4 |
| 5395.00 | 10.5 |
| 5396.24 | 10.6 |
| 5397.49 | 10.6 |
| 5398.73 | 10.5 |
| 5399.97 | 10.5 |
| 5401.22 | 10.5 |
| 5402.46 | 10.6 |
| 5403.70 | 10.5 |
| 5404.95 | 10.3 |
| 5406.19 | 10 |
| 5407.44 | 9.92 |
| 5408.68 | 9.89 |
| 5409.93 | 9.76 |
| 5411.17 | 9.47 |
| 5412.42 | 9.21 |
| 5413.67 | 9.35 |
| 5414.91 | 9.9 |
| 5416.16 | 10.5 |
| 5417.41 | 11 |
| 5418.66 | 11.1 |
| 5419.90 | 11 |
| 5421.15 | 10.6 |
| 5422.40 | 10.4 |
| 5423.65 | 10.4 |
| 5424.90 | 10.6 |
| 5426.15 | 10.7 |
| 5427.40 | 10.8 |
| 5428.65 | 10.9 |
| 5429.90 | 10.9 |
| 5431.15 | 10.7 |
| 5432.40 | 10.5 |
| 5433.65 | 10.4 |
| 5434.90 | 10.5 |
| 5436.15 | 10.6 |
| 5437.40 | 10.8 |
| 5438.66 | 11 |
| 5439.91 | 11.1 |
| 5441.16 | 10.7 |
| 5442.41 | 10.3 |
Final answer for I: -0.04 mag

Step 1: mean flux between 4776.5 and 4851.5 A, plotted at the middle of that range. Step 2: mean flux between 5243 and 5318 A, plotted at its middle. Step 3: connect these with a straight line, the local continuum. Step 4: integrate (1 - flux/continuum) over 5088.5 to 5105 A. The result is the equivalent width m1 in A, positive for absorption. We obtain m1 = 1.7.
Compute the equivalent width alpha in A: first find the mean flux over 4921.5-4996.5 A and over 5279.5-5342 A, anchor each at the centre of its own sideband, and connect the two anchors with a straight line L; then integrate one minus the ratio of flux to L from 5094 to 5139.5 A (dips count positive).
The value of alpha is 5.2 A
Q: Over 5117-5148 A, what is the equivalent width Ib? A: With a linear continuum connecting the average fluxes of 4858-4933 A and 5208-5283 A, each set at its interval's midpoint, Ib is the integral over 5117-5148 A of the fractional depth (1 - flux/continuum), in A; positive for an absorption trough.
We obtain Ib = 2.5 A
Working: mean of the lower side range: 9.78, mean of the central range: 9.22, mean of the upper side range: 10.1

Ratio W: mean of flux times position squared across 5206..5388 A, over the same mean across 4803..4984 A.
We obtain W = 1.25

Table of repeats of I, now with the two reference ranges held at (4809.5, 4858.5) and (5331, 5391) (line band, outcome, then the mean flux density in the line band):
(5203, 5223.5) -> 0.08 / 9.78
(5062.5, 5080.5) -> 0.07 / 9.58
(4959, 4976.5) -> 0.01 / 9.92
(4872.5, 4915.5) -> -0.01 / 9.92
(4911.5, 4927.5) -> -0.01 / 10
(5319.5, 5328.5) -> 0.08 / 10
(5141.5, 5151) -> 0.12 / 9.32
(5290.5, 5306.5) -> -0.02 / 10.9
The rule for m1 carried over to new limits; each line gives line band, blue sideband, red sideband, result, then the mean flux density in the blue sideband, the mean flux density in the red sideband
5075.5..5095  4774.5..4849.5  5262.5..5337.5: 1.1 A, 9.93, 10.6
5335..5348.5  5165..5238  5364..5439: -0.1 A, 9.46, 10.6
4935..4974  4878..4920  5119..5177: -1.9 A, 9.96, 9.01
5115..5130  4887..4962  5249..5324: 1.9 A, 10.1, 10.6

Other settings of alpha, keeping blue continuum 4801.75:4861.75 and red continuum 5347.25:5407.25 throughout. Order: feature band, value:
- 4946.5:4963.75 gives 0.1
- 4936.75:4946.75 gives -0.9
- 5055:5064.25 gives -0.2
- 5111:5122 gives 1.0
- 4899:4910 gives -0.2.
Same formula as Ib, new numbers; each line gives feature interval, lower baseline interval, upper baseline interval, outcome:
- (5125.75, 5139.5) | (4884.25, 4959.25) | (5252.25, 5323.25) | 1.61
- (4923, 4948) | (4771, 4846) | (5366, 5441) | -0.80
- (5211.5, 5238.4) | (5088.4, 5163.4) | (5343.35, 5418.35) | -1.21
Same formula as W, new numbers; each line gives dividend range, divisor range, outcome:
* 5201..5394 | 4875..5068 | 1.19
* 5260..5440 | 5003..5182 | 1.24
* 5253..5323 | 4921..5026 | 1.19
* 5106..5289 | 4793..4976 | 1.10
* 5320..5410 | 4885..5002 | 1.25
